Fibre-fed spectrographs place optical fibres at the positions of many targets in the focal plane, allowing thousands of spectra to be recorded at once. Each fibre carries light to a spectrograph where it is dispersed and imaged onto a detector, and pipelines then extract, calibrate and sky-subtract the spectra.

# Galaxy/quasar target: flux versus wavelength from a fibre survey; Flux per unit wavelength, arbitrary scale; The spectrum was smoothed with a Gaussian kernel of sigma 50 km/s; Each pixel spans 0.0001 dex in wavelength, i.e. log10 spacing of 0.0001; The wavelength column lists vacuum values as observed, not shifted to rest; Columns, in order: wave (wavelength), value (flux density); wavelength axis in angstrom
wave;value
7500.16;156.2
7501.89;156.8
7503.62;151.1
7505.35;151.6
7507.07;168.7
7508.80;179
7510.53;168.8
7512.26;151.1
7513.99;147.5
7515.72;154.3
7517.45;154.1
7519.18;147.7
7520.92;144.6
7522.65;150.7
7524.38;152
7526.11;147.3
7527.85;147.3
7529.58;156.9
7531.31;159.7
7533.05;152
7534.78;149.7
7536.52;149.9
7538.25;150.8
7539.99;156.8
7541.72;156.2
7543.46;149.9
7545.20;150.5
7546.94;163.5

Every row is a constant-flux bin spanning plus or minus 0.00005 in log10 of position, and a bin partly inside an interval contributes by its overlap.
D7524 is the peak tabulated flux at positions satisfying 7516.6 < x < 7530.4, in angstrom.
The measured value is 156.9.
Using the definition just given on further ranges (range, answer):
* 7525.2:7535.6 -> 159.7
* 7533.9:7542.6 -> 156.8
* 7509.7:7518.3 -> 168.8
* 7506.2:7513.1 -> 179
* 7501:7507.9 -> 168.7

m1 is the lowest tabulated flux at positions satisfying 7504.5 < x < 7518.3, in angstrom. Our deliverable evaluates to 147.5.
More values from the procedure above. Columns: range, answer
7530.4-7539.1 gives 149.7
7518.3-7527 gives 144.6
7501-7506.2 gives 151.1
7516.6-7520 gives 147.7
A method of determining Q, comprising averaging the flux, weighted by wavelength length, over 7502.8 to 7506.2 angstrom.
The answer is 151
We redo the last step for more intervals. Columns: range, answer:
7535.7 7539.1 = 151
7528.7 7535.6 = 155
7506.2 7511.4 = 172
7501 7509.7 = 161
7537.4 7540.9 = 154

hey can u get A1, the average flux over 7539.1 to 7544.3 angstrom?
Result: 154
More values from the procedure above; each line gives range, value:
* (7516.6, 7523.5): 149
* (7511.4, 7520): 151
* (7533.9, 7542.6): 153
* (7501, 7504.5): 154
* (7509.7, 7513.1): 160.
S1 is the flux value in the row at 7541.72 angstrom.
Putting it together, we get 156.2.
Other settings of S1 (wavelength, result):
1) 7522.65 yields 150.7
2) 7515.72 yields 154.3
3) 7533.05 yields 152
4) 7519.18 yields 147.7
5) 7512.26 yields 151.1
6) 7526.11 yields 147.3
